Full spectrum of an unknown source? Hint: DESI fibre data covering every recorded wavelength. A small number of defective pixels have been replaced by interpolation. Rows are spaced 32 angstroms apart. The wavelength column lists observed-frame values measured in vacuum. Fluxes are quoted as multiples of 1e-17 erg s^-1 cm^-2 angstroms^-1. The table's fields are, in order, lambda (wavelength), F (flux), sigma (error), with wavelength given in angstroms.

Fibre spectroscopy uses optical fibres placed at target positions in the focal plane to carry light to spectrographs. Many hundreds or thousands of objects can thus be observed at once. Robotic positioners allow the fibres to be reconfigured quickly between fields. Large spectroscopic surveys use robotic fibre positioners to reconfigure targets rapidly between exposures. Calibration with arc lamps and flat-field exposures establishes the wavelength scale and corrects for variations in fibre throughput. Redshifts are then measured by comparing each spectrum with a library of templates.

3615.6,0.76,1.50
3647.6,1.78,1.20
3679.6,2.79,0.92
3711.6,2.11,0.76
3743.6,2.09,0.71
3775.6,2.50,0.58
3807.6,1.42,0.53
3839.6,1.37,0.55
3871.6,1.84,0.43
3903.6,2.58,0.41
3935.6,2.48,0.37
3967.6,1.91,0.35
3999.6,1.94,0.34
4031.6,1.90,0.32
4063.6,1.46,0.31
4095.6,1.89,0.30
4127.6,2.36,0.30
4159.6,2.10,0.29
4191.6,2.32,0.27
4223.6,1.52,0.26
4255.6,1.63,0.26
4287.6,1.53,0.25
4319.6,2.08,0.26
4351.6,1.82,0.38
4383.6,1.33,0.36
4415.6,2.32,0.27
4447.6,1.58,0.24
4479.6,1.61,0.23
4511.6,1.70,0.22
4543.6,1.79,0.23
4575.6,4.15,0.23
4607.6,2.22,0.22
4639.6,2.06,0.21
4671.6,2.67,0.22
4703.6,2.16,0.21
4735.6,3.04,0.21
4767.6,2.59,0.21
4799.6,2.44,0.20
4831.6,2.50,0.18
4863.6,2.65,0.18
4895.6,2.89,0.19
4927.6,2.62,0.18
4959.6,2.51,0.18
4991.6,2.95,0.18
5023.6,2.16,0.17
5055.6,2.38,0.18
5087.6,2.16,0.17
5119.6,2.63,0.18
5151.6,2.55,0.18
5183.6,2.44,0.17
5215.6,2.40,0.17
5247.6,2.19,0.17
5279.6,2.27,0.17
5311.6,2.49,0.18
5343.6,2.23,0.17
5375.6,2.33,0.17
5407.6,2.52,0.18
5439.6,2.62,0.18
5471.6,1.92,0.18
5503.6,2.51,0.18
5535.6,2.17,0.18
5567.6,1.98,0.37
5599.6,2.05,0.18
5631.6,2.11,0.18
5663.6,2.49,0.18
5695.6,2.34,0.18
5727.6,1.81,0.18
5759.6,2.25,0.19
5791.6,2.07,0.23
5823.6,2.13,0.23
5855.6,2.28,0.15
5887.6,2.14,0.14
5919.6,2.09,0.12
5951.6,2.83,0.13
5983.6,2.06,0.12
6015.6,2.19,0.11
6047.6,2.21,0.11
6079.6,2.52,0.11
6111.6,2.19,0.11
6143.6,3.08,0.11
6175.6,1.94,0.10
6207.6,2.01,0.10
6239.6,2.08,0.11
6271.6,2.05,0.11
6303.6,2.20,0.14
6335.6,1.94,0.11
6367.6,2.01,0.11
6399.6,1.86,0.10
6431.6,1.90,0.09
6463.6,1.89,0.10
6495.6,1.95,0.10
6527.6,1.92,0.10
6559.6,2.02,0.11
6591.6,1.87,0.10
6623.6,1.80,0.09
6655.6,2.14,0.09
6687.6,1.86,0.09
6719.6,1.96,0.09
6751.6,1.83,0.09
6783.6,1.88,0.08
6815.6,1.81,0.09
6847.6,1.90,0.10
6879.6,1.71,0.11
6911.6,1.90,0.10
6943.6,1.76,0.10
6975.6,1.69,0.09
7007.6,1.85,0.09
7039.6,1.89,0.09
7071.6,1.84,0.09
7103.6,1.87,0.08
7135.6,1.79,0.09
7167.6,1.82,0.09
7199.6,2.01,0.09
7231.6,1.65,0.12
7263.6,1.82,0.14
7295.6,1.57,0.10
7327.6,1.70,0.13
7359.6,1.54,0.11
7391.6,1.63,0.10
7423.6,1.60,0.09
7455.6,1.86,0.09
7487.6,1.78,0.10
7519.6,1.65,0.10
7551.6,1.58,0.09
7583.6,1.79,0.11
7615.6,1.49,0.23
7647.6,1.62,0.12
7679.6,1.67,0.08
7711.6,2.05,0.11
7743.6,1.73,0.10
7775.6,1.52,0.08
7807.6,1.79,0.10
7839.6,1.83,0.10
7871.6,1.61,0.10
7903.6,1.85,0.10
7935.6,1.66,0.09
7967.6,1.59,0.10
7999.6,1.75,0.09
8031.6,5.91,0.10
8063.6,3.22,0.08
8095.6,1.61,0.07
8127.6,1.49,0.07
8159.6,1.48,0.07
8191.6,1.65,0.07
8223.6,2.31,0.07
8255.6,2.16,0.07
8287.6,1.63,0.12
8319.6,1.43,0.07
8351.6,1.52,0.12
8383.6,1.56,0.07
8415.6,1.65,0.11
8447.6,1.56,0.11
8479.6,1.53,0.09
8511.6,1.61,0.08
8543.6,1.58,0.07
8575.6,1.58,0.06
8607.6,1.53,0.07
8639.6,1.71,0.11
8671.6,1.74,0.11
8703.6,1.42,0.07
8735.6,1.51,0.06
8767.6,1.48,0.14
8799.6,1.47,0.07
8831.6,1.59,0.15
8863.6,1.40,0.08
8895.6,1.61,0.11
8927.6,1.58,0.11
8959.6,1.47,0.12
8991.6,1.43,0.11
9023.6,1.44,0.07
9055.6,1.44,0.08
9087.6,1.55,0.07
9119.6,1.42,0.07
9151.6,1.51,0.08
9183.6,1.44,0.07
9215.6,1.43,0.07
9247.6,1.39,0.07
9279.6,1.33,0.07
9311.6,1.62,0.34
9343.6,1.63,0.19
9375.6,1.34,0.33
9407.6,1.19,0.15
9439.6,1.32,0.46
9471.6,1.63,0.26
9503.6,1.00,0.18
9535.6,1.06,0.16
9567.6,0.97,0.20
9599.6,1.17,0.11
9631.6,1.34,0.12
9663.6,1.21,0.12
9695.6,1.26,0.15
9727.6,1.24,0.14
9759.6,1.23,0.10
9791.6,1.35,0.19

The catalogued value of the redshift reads 0.225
